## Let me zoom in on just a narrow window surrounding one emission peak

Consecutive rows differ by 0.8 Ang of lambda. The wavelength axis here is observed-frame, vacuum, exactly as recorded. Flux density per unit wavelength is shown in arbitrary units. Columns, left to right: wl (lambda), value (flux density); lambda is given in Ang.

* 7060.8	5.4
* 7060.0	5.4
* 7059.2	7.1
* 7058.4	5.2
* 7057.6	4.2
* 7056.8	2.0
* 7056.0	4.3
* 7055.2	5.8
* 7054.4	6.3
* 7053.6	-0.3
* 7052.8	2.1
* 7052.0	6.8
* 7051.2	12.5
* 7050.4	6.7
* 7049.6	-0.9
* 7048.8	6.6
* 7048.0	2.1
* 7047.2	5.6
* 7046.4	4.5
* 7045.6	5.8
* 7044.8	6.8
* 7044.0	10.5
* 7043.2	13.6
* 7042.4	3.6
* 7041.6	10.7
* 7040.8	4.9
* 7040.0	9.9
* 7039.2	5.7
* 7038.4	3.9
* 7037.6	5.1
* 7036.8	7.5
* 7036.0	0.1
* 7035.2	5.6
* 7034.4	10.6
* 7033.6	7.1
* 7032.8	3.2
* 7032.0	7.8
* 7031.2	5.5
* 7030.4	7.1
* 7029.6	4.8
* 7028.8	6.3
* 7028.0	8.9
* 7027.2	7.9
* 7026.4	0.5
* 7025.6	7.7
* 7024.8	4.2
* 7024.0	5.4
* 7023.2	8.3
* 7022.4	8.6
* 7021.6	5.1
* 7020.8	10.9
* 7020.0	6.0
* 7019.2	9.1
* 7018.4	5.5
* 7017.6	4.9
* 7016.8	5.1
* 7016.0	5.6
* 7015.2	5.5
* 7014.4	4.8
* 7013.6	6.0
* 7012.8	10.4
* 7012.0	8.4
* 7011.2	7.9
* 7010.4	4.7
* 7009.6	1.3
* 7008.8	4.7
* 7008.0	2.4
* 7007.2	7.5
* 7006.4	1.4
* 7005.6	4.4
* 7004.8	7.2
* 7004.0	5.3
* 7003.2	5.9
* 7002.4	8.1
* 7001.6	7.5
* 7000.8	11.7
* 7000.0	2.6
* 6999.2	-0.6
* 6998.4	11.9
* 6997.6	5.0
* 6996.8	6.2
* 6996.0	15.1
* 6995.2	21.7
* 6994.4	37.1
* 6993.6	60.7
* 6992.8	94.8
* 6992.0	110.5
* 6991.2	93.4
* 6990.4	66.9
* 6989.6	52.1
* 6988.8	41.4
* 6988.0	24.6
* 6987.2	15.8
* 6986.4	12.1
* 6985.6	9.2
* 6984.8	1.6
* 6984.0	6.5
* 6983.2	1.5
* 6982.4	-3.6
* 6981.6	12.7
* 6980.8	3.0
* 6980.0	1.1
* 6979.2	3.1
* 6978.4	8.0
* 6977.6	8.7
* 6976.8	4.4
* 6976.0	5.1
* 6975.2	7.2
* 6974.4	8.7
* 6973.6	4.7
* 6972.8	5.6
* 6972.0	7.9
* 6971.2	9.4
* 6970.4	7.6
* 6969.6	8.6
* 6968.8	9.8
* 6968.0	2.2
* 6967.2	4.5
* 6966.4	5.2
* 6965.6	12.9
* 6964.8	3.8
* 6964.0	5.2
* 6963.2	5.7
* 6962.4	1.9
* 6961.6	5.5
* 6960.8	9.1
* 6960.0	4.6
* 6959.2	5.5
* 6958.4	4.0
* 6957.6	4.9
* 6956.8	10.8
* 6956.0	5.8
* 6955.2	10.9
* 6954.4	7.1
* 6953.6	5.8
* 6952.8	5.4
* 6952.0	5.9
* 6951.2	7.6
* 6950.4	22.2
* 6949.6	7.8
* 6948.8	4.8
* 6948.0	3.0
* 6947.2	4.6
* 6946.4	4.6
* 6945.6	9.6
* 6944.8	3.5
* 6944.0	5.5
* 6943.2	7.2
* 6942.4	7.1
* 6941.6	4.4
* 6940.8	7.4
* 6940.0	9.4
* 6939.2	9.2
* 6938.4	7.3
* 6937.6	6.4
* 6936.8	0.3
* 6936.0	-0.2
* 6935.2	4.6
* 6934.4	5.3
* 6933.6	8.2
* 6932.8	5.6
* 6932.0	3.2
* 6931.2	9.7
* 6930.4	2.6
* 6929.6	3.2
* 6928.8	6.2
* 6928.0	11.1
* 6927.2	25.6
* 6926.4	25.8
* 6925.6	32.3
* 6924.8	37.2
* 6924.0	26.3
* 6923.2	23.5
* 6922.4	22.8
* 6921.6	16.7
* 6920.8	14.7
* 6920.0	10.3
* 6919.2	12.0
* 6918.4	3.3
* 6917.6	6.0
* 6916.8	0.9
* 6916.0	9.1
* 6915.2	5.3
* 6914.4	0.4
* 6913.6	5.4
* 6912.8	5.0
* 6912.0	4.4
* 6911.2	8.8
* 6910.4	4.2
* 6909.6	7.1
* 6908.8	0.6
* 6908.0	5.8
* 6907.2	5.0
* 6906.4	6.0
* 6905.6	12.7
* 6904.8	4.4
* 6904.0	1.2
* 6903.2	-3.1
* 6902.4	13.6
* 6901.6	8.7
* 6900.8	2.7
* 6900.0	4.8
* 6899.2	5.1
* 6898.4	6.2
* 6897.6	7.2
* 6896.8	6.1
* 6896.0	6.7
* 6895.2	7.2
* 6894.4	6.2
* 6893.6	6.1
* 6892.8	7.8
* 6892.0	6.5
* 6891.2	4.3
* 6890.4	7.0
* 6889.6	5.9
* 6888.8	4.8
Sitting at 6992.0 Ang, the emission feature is [O III]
